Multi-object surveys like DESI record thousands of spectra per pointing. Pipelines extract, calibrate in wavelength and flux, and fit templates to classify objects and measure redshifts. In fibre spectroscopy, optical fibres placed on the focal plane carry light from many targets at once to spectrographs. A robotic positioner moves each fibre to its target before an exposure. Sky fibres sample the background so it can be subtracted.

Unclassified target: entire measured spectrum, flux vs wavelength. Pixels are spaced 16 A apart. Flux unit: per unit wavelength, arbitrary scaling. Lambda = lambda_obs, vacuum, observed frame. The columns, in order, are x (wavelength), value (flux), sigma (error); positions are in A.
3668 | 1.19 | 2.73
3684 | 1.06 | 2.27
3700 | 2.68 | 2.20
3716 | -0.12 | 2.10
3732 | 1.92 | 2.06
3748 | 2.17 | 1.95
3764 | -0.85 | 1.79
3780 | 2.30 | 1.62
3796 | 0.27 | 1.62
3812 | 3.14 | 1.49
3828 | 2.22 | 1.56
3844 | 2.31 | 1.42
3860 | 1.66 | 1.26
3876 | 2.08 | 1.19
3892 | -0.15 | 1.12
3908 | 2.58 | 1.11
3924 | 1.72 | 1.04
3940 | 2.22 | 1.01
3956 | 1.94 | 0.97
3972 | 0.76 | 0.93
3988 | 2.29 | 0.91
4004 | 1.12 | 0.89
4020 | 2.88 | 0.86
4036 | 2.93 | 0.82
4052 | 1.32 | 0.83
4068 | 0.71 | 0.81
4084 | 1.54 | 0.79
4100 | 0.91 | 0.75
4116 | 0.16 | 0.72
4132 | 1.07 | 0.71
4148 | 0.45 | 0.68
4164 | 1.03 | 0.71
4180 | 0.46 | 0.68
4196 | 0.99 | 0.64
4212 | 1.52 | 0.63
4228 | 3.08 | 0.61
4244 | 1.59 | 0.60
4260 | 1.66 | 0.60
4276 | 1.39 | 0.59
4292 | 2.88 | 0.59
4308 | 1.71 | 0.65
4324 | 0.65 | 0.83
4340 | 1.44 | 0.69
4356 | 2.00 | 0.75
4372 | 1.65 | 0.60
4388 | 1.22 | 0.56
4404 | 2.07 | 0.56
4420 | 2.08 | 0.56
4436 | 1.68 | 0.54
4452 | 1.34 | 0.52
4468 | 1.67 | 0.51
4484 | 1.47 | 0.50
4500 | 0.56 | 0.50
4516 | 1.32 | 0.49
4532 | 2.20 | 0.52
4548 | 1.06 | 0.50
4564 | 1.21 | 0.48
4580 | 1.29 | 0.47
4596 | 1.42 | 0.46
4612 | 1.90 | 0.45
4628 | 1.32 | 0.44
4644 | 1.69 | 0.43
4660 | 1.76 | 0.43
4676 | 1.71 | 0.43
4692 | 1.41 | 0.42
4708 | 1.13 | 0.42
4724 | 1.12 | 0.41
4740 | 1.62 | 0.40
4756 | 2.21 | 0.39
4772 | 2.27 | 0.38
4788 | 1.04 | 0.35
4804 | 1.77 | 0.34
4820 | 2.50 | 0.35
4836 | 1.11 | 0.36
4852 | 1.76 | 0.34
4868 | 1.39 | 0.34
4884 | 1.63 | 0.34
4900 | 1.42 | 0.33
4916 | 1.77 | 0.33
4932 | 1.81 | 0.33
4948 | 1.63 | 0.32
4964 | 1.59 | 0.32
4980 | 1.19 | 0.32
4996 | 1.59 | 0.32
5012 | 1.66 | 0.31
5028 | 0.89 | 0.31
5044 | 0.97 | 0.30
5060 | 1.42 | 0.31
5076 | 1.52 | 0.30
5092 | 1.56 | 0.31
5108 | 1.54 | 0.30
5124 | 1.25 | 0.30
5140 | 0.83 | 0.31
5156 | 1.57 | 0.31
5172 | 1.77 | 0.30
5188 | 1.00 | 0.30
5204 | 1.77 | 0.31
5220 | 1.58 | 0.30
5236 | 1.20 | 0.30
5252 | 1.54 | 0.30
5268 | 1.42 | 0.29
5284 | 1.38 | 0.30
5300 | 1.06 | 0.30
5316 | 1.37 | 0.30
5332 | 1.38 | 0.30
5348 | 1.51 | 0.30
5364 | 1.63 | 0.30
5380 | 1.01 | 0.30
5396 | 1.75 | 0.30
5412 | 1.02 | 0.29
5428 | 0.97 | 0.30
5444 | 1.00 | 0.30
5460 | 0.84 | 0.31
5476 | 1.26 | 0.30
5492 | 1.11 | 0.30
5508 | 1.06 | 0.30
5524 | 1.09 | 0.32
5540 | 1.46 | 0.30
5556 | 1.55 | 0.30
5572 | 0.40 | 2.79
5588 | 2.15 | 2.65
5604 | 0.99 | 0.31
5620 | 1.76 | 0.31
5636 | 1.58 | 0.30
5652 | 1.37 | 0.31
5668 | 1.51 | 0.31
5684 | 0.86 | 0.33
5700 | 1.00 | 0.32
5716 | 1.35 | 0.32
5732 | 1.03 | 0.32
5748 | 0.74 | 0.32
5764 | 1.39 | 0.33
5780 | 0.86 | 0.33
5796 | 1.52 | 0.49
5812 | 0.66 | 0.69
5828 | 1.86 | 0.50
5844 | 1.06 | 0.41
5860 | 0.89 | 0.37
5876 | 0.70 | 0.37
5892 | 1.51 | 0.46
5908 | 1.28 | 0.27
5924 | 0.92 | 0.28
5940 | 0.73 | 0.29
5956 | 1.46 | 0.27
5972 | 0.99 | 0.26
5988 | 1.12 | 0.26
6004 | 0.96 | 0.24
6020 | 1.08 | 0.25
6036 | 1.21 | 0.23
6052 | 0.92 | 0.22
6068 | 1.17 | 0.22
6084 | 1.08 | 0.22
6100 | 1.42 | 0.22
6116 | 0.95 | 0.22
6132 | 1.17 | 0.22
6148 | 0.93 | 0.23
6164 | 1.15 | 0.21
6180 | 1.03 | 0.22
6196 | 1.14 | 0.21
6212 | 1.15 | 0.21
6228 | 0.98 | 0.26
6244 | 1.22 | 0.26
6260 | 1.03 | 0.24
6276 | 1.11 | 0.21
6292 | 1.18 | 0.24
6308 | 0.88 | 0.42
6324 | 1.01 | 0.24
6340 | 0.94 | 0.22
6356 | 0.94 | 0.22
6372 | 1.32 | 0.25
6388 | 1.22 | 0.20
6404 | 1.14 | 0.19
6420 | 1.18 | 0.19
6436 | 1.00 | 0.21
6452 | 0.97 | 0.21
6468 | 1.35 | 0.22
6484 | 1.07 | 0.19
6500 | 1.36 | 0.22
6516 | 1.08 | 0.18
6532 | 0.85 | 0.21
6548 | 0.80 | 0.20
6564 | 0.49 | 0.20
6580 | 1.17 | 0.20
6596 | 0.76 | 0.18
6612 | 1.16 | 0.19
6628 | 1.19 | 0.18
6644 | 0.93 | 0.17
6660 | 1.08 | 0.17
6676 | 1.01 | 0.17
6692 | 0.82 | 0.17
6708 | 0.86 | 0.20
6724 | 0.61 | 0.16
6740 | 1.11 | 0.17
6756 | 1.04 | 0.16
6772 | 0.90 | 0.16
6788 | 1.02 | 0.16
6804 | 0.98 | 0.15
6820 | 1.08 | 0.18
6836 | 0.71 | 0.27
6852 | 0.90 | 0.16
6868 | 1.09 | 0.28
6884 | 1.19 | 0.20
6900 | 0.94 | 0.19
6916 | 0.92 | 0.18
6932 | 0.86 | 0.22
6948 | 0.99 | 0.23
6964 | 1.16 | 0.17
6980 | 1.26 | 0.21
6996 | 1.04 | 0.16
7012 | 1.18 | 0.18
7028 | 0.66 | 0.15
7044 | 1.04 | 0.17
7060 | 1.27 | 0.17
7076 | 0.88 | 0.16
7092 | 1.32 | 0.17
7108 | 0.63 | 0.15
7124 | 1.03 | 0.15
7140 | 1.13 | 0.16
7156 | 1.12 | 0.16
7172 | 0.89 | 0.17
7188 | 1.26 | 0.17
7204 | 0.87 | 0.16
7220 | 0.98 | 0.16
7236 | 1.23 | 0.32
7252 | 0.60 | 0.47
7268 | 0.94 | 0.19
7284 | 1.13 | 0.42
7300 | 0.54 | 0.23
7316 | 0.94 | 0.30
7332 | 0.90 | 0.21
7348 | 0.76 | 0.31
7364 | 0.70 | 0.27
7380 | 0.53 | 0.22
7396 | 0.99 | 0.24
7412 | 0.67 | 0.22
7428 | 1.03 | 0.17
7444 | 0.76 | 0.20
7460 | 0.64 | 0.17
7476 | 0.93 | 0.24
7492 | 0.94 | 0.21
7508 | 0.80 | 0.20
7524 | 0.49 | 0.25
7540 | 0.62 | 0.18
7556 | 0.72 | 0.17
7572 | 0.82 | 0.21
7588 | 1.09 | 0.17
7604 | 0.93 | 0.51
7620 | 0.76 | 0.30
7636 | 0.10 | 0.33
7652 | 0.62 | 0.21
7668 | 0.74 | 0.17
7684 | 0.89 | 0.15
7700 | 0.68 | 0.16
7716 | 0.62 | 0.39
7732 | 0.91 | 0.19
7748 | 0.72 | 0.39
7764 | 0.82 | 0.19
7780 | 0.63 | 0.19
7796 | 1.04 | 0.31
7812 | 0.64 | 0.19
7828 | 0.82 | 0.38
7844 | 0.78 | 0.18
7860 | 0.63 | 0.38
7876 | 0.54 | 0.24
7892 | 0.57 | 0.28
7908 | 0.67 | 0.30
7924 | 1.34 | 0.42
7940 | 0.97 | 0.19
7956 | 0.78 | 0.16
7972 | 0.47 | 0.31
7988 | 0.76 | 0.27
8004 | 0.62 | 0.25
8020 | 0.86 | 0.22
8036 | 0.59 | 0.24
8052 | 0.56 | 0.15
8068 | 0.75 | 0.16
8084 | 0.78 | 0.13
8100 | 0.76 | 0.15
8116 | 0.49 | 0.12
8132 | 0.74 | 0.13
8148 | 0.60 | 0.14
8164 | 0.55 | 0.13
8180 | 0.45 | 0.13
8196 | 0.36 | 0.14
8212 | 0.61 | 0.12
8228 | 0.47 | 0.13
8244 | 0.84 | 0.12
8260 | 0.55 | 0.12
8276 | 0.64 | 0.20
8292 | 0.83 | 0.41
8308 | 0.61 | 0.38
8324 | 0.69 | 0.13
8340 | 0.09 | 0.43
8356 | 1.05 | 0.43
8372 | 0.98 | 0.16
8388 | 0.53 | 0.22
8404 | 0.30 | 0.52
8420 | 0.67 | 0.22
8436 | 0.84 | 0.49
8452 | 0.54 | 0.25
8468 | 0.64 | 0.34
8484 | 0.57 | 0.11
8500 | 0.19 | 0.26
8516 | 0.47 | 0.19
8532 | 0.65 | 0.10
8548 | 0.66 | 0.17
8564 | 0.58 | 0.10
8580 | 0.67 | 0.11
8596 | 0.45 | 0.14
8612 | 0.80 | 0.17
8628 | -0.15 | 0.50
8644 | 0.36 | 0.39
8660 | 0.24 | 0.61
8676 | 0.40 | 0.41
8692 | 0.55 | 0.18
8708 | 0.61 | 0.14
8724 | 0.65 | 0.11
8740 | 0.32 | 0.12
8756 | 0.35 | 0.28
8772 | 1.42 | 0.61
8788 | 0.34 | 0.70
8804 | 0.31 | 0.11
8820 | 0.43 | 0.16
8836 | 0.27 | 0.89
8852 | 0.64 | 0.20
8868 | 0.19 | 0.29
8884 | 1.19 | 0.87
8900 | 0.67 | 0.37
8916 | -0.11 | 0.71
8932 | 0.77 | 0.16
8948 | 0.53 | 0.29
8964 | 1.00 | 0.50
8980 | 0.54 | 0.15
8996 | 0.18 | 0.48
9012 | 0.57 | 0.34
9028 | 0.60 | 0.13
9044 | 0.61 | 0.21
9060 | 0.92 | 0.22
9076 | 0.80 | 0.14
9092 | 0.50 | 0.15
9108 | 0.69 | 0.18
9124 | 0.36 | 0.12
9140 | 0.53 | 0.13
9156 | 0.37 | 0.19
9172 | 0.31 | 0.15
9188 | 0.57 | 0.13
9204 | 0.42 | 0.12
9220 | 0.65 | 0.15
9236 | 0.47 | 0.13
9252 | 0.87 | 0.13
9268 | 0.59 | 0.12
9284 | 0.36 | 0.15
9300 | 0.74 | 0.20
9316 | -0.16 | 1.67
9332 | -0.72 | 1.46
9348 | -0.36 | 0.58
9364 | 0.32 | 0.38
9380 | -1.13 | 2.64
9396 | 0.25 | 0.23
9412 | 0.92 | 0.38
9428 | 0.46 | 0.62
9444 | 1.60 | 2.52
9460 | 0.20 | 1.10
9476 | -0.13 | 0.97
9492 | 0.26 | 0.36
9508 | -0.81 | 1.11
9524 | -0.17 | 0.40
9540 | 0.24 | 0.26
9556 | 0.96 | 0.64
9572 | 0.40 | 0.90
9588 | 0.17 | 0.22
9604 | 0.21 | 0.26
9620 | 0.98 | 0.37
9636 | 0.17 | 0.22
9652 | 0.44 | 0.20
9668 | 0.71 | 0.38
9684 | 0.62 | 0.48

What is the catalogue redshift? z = 0.497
